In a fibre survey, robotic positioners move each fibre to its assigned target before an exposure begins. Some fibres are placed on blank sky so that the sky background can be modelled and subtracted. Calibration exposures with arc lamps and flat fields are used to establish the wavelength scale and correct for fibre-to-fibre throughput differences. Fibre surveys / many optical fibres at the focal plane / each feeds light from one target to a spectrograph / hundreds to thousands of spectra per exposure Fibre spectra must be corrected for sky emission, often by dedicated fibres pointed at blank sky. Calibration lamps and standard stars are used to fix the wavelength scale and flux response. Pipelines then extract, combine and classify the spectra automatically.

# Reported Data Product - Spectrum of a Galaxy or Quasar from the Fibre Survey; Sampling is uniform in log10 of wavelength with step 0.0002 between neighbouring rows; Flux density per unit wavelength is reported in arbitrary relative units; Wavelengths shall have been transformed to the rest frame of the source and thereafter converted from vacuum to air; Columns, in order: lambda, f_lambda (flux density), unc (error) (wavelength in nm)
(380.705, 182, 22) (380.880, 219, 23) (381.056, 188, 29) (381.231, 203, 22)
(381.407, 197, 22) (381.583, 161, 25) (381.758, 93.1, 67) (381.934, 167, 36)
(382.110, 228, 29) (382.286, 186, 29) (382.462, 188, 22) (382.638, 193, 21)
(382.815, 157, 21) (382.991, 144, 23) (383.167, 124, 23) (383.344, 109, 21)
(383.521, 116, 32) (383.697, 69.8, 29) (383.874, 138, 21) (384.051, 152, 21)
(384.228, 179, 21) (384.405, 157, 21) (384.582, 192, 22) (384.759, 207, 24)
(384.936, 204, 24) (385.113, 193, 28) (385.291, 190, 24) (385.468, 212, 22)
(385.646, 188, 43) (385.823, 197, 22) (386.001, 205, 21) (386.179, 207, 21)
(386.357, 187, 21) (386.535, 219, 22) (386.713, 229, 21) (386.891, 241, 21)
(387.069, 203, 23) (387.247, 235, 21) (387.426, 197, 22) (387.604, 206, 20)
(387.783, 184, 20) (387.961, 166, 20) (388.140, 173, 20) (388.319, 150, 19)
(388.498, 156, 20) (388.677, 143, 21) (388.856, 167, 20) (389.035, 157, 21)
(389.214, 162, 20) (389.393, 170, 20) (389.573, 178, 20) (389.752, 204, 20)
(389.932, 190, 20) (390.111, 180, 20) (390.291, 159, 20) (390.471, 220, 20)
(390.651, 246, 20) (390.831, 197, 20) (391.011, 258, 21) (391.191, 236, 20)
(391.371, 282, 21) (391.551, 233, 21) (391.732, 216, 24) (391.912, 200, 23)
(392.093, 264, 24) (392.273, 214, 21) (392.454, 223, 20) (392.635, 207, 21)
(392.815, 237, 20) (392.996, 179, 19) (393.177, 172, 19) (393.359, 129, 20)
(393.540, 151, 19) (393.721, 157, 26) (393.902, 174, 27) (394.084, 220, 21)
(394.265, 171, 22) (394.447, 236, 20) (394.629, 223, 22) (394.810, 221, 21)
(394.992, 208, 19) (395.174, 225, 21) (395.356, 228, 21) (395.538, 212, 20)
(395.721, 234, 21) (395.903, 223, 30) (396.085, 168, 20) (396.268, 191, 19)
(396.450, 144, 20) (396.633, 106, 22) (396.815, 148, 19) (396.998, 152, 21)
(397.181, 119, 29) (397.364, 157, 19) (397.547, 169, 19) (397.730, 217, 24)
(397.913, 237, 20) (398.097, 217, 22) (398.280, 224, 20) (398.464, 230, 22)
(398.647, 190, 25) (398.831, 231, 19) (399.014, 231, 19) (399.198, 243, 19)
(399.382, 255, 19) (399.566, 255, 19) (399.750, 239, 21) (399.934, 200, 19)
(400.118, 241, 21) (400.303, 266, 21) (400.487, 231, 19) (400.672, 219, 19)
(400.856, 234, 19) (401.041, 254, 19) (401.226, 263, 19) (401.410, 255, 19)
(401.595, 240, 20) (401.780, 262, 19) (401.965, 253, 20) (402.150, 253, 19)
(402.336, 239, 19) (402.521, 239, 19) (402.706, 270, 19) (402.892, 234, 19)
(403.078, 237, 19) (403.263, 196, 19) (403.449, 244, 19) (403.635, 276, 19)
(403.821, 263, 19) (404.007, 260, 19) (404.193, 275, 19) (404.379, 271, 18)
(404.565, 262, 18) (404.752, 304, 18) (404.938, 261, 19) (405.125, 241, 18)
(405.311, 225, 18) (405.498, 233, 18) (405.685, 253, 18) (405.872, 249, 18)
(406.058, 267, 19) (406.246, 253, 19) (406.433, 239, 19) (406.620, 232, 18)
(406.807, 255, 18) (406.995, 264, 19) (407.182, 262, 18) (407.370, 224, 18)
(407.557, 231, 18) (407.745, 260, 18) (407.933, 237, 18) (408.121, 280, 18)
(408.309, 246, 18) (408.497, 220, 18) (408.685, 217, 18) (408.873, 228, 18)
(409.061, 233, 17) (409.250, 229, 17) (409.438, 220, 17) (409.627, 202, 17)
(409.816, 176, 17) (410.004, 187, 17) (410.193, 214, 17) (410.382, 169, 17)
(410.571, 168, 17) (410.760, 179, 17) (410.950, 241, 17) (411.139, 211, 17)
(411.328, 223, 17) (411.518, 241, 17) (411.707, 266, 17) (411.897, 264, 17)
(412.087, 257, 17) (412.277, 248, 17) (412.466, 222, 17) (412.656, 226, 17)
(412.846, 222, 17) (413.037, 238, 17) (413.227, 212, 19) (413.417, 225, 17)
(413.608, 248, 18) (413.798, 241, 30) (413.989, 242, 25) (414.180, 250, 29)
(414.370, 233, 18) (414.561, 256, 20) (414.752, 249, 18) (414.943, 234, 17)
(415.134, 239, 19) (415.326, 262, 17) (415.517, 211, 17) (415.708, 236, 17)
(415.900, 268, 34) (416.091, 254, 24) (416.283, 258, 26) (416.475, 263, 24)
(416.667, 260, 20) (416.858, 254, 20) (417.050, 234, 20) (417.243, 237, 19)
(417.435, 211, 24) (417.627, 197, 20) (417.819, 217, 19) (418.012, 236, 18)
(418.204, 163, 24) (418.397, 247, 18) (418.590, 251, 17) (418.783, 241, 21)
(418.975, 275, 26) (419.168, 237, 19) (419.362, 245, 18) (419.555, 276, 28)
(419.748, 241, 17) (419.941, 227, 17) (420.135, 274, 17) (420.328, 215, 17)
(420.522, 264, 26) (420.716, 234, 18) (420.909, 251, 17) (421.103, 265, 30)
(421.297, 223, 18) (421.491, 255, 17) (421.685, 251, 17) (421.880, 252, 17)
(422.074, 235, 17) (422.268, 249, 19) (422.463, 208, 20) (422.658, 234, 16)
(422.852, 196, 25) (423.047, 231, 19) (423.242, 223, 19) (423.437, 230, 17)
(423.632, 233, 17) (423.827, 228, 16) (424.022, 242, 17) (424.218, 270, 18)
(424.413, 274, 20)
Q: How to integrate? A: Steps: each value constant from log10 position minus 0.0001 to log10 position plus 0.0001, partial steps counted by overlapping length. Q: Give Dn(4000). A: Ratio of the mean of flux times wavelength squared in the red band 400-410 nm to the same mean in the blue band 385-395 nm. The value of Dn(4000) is 1.33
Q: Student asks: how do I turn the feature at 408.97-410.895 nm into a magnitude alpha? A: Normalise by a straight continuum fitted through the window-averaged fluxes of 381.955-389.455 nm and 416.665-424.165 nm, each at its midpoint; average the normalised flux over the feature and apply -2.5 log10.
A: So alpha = 0.11 mag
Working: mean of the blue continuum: 178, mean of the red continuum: 237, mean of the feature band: 198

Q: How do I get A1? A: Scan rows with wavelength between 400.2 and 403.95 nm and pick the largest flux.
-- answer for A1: 276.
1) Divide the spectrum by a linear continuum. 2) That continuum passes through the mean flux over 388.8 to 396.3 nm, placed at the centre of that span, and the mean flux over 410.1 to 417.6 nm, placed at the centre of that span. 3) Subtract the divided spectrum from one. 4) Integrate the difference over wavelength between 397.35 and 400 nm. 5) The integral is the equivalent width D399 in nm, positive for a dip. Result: -0.12 nm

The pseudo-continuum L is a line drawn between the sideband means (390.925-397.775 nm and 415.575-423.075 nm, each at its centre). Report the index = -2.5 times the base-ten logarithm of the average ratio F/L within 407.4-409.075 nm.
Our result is -0.08 mag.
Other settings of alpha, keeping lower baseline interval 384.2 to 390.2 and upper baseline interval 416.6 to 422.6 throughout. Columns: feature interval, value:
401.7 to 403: -0.174 mag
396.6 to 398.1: 0.211 mag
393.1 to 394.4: 0.174 mag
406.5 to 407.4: -0.135 mag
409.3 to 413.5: 0.039 mag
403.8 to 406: -0.191 mag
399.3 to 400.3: -0.153 mag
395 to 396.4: -0.037 mag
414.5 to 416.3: -0.059 mag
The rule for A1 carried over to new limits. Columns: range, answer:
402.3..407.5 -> 304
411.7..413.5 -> 266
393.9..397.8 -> 236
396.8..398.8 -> 237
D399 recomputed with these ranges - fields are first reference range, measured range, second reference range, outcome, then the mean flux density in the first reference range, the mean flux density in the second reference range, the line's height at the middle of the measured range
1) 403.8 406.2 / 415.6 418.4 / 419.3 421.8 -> 0.170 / 258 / 248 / 250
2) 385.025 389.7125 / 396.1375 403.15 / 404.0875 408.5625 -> 0.341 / 189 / 252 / 230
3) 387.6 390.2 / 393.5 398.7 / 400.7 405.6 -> 0.479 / 171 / 251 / 212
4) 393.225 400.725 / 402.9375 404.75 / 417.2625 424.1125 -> -0.375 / 202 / 236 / 212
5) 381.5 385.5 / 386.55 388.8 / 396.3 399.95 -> -0.236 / 163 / 198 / 173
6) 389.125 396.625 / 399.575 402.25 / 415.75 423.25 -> -0.378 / 202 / 240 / 214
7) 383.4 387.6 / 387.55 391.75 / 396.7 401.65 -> 0.100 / 188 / 219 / 197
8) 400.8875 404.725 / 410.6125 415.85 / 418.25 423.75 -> 0.216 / 253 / 241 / 246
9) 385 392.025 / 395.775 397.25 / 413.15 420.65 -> 0.361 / 199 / 241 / 210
